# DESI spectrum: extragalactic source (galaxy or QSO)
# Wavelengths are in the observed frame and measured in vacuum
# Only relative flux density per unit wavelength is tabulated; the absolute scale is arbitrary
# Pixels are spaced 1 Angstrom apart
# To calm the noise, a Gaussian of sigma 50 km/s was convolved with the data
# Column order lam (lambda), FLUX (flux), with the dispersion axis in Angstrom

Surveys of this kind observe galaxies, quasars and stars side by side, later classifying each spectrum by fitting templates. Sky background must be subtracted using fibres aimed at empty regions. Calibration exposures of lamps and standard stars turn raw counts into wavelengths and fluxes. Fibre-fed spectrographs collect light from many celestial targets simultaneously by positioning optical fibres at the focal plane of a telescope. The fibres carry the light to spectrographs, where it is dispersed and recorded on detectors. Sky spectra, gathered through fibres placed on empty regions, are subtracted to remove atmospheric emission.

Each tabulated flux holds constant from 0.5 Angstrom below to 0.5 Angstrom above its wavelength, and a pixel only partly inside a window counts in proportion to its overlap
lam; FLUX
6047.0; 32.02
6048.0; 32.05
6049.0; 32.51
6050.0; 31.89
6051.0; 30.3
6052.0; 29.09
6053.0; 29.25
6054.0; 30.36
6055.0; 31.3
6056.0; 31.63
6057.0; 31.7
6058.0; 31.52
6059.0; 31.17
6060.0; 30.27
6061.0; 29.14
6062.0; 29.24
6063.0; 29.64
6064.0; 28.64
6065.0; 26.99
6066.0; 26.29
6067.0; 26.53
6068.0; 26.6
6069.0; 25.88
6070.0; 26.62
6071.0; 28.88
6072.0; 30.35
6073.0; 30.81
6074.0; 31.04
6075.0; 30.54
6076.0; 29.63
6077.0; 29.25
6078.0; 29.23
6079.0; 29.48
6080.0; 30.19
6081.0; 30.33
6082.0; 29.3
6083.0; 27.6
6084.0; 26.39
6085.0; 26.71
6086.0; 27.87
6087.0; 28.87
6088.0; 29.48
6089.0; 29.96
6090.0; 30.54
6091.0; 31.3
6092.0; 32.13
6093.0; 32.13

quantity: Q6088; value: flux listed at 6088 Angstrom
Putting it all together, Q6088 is 29.48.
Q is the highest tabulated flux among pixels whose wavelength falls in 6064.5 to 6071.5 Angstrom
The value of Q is 28.88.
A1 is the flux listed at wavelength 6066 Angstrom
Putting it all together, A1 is 26.29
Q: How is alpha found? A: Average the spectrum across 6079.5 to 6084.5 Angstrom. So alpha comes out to 28.8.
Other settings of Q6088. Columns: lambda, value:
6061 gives 29.14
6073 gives 30.81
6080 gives 30.19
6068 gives 26.6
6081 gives 30.33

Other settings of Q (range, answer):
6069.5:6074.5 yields 31.04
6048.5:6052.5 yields 32.51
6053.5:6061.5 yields 31.7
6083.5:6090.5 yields 30.54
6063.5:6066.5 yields 28.64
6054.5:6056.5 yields 31.63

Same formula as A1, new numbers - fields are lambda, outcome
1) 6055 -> 31.3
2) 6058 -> 31.52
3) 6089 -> 29.96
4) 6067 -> 26.53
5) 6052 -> 29.09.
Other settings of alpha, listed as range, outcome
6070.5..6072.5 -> 29.6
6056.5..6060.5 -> 31.2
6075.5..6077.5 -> 29.4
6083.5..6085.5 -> 26.6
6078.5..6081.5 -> 30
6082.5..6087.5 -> 27.5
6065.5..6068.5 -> 26.5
